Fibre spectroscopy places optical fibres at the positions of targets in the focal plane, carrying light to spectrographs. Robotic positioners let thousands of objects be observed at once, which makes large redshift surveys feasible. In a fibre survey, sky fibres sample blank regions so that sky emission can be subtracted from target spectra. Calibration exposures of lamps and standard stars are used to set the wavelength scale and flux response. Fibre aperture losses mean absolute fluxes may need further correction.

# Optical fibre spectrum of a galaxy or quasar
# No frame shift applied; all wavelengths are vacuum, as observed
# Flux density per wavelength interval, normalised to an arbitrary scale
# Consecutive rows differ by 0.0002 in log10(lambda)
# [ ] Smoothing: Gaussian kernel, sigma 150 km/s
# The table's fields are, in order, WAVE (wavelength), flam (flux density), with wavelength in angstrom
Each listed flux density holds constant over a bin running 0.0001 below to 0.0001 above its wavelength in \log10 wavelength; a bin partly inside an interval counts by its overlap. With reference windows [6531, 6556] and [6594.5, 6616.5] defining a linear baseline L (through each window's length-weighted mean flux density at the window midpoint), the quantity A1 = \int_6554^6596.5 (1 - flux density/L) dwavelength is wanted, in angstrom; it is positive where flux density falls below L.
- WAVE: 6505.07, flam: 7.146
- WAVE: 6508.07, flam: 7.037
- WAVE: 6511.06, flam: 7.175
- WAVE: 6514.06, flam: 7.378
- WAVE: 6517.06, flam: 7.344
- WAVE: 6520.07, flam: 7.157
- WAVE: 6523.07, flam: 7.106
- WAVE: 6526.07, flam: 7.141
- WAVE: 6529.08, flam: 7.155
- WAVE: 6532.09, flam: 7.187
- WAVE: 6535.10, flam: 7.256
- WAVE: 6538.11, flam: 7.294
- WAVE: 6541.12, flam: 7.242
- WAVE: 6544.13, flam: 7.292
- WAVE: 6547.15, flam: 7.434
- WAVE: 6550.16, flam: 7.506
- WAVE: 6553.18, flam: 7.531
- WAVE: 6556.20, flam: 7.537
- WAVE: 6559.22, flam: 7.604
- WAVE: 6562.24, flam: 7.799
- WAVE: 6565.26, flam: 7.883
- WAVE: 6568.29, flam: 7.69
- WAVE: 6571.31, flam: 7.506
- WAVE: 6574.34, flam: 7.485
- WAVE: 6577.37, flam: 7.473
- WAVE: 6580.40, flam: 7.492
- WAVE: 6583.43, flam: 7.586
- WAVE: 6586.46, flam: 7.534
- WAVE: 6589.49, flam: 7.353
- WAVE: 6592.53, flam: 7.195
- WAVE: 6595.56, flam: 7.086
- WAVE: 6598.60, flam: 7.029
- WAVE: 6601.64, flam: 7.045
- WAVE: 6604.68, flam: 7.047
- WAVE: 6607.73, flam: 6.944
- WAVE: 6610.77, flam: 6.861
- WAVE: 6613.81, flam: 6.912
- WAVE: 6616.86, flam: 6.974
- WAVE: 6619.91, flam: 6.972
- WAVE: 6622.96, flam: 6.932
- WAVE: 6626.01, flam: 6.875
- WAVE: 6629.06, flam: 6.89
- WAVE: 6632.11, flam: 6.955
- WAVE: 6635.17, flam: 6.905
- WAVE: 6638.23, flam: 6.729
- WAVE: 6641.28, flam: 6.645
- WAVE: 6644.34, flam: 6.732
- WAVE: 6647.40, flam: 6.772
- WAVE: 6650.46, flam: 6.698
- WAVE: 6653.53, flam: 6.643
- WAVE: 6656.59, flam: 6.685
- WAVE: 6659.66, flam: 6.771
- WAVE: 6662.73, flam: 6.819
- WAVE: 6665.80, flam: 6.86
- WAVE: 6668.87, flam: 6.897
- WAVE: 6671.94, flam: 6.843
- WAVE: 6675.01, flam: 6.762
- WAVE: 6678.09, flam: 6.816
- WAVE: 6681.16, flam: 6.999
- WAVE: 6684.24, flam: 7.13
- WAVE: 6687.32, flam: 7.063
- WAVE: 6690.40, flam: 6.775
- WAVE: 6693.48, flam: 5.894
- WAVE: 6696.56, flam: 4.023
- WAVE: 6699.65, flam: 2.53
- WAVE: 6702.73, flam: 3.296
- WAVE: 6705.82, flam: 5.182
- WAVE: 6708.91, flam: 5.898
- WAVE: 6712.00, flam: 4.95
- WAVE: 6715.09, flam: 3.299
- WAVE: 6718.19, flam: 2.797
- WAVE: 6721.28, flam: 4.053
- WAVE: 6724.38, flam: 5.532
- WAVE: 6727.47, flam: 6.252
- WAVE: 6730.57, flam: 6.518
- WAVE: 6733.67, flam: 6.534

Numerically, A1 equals -2.1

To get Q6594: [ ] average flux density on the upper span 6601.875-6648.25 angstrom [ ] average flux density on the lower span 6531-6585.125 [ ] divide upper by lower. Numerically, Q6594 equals 0.92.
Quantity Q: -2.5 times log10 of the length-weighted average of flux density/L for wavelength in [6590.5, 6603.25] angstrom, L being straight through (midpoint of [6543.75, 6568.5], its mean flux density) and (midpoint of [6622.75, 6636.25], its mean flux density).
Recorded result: 0.02 mag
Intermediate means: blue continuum 7.59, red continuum 6.91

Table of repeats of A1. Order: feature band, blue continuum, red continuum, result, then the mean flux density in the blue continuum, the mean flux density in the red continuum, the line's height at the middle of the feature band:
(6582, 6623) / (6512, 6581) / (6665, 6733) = -2.31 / 7.41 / 5.56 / 6.73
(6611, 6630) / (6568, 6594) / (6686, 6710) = -0.77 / 7.47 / 5.05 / 6.65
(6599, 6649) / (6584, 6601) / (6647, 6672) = 0.97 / 7.25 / 6.77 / 7.03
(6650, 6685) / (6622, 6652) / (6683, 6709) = -4.87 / 6.81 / 5.26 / 6.01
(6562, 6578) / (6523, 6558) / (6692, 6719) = -2.05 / 7.32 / 4.24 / 6.77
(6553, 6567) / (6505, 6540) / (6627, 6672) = -1.20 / 7.2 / 6.79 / 7.08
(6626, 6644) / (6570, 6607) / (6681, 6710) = -0.96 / 7.31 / 5.4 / 6.48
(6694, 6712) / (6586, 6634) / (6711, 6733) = 2.93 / 7.03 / 4.84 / 5.21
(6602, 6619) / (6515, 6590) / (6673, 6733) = -0.81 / 7.42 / 5.38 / 6.64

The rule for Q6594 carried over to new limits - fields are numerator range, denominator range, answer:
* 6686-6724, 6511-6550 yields 0.64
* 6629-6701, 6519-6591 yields 0.87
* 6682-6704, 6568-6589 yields 0.71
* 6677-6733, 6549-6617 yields 0.72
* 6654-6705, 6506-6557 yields 0.84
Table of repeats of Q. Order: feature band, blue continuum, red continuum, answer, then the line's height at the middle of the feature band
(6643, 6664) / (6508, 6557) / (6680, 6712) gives -0.14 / 5.92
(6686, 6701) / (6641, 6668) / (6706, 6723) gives -0.01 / 5.15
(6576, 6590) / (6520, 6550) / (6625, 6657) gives -0.07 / 7.03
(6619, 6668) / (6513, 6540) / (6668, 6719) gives -0.13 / 6.01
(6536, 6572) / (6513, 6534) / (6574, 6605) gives -0.04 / 7.25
